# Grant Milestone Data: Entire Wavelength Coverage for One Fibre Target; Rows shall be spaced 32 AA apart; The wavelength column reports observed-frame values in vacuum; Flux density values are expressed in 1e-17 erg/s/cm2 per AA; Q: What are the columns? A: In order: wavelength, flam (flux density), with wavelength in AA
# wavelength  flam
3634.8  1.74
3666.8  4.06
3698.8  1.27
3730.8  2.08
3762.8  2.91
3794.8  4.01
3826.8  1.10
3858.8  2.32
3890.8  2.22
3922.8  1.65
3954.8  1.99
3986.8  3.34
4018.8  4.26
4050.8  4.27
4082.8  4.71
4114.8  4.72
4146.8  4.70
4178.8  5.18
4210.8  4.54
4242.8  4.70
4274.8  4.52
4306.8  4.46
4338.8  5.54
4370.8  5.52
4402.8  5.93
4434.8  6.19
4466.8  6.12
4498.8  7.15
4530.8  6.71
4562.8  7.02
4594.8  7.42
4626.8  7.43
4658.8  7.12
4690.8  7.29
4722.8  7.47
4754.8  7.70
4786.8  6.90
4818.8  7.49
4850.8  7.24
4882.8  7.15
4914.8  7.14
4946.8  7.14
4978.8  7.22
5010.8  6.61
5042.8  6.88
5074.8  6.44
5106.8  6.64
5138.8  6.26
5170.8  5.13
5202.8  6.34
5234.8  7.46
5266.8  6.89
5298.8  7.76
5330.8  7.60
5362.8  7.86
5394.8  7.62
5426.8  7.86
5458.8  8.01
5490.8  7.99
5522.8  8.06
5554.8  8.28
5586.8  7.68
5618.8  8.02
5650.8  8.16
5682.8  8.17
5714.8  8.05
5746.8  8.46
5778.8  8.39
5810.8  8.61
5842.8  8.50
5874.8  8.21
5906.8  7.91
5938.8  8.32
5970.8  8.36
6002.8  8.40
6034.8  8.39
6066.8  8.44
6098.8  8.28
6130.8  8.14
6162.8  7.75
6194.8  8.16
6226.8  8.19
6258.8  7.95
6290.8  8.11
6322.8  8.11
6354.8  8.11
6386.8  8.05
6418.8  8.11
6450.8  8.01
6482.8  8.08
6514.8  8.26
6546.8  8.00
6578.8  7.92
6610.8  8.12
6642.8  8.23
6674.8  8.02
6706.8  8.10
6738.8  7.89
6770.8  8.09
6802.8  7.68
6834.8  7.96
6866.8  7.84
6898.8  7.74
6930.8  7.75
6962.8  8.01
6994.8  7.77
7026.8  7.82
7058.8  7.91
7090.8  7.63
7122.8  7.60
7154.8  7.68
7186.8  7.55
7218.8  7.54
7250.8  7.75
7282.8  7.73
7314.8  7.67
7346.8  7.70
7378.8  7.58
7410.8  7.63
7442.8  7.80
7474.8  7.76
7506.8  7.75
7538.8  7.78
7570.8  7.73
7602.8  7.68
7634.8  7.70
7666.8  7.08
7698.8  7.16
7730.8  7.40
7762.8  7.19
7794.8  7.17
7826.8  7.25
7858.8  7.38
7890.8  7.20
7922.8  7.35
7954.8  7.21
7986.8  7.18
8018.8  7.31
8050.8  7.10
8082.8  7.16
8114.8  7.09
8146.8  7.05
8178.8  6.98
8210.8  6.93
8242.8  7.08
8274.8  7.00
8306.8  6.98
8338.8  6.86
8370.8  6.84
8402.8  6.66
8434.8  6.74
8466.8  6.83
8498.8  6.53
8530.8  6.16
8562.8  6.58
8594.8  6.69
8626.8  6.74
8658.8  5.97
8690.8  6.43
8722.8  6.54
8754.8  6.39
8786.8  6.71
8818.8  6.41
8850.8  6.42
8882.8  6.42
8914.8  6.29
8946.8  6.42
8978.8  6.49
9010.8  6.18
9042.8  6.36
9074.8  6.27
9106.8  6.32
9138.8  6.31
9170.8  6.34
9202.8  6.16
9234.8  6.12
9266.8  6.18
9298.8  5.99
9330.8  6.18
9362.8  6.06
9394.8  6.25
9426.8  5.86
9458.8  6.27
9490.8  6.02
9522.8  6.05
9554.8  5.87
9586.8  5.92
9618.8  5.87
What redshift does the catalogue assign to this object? 0.000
